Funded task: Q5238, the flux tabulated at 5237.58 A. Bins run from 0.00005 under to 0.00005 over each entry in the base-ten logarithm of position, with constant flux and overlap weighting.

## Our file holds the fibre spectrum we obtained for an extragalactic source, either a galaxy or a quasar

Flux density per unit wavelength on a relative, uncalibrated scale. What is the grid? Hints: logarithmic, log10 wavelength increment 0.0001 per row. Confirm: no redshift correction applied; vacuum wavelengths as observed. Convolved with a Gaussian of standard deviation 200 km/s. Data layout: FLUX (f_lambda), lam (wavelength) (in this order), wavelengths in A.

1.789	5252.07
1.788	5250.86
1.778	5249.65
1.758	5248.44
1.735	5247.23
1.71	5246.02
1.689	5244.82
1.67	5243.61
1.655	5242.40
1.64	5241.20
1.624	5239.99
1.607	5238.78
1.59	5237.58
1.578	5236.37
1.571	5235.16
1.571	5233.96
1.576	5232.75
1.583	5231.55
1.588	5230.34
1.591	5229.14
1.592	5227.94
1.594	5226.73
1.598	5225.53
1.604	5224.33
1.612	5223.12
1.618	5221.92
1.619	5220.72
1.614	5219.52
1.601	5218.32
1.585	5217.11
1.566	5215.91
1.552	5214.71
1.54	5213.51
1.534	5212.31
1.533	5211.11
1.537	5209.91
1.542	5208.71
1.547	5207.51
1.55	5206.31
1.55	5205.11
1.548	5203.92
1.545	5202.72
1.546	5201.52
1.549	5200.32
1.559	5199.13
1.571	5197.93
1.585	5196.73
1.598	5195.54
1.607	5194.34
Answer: 1.59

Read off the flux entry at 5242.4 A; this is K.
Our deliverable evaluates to 1.655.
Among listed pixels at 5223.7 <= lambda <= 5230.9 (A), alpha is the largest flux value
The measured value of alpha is 1.604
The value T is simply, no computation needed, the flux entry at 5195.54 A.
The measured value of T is 1.598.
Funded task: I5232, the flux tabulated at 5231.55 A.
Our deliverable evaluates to 1.583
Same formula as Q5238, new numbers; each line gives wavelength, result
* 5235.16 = 1.571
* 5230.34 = 1.588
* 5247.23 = 1.735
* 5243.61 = 1.67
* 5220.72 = 1.619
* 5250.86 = 1.788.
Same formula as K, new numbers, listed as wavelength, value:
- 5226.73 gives 1.594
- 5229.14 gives 1.591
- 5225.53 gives 1.598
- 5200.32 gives 1.549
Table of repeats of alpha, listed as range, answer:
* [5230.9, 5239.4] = 1.607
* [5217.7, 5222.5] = 1.619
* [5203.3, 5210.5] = 1.55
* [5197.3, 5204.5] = 1.571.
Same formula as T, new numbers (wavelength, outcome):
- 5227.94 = 1.592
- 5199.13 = 1.559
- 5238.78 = 1.607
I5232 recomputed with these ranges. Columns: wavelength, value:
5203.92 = 1.548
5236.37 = 1.578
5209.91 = 1.537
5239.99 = 1.624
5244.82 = 1.689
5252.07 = 1.789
